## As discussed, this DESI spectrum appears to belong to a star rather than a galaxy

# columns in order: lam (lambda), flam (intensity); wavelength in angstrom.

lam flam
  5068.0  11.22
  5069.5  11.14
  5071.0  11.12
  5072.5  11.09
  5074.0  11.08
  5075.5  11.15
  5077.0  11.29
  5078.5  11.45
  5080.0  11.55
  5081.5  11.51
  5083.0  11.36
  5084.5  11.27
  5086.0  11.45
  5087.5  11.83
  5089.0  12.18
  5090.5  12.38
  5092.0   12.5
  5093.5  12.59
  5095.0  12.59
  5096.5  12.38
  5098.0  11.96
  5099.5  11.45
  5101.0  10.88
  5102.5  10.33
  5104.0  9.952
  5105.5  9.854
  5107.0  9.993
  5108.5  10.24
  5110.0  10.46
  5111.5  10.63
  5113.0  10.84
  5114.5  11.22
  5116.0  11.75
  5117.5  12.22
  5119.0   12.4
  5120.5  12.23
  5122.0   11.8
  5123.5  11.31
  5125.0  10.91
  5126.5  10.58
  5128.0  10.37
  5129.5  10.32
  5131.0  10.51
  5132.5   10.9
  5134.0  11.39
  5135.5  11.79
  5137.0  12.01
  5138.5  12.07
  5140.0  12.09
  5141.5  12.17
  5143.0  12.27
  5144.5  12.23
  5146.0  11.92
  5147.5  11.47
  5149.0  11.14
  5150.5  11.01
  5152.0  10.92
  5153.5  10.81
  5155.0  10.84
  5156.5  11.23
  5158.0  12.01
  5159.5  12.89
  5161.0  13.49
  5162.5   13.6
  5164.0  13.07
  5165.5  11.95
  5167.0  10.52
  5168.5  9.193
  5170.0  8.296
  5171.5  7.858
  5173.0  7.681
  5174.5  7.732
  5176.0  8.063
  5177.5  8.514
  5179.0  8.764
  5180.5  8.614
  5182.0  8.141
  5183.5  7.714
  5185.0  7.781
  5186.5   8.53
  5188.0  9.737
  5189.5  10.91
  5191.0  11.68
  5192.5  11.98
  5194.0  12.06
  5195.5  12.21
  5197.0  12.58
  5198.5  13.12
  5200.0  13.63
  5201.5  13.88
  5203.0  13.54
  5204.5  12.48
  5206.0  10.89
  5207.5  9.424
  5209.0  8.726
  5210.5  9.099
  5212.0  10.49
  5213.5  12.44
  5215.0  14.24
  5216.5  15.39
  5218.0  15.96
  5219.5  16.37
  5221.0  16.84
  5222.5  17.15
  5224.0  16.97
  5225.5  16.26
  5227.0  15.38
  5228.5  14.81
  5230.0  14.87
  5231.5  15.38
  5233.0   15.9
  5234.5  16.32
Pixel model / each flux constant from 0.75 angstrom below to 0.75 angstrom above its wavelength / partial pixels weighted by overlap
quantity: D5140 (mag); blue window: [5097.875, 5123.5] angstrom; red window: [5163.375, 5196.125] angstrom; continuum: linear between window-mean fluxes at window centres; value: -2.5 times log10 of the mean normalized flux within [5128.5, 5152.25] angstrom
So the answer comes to -0.11 mag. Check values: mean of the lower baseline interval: 11.1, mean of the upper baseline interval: 9.57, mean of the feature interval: 11.5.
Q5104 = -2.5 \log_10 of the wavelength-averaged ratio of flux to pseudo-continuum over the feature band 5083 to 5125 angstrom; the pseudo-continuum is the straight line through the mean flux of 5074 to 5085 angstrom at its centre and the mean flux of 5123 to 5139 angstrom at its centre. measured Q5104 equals -0.02 mag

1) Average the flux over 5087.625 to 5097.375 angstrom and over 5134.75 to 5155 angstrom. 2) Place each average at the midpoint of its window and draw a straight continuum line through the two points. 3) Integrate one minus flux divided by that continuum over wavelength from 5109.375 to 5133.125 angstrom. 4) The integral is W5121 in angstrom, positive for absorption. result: 1.6 angstrom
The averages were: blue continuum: 12.4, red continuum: 11.7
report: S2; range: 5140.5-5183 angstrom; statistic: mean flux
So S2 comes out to 10.6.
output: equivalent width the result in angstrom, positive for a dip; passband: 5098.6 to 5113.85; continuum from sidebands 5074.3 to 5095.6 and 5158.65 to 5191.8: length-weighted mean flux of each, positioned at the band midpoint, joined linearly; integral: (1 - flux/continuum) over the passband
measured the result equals 1.1 angstrom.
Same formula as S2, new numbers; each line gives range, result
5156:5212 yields 10.6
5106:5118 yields 10.9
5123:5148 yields 11.4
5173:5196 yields 9.41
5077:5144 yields 11.4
